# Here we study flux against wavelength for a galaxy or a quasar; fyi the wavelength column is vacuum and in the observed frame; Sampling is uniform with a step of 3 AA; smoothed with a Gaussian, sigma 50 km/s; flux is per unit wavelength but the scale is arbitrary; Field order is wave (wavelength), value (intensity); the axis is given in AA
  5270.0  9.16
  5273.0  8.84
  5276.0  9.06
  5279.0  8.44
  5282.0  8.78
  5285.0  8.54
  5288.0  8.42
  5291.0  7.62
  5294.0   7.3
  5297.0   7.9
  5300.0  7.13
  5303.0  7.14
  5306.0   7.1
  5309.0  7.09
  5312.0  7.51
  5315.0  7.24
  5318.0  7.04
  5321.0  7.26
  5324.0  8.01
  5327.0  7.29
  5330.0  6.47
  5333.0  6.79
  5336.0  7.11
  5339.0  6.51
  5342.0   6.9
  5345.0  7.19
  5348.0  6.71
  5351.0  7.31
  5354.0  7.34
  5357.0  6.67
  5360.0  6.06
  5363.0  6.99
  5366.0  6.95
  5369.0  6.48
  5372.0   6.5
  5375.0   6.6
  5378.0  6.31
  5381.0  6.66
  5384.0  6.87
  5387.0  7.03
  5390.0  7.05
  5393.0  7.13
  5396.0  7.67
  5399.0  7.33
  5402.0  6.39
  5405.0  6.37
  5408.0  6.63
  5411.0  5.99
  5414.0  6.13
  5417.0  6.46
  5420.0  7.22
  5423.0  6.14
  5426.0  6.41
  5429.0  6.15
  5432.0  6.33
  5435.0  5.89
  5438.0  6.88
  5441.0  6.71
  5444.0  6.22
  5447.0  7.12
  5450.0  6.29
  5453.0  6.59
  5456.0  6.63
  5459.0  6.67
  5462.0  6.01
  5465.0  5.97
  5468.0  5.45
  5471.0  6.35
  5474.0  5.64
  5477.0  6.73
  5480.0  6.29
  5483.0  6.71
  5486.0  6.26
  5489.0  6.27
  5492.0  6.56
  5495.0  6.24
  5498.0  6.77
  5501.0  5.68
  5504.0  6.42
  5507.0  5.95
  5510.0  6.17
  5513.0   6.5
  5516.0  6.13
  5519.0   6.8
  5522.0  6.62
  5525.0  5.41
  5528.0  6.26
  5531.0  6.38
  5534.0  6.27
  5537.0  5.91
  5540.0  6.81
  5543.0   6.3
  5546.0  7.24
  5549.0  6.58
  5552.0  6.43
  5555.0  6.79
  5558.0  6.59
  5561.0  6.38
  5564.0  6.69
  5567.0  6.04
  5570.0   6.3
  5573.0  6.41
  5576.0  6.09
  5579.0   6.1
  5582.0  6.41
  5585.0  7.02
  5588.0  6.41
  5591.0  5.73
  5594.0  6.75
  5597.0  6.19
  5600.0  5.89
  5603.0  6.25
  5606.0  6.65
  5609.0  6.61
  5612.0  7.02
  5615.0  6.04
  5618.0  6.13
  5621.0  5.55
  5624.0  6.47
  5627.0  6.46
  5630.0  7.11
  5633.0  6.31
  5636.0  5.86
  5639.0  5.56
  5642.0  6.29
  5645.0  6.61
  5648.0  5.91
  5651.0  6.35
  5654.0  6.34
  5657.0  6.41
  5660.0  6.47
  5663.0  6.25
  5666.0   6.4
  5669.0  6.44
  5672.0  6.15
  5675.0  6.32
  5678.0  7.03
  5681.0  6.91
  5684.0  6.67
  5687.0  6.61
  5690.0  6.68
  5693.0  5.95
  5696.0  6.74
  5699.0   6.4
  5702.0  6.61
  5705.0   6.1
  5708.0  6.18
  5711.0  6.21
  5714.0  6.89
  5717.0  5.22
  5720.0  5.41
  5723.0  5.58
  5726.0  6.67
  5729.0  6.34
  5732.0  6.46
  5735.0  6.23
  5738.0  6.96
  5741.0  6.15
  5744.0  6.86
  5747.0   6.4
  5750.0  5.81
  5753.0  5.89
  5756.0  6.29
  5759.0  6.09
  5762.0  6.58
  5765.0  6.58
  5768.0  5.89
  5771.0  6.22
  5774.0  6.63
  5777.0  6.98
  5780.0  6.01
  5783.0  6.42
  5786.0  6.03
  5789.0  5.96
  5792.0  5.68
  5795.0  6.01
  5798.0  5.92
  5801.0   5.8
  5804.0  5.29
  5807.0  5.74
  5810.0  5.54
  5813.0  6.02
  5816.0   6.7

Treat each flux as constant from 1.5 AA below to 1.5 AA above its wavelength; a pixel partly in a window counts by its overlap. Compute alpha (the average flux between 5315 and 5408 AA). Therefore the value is 6.9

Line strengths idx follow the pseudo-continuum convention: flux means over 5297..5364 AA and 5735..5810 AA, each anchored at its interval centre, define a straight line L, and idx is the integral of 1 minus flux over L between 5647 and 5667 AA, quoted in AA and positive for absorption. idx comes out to 0.3 AA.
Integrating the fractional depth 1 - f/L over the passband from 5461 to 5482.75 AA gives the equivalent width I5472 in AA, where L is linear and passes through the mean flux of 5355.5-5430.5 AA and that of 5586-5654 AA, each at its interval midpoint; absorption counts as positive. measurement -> 1.4 AA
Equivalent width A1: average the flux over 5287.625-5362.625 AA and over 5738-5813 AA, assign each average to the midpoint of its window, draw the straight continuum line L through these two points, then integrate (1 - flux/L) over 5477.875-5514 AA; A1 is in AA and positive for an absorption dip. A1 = 2.33 AA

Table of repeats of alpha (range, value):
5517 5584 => 6.4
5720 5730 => 6.07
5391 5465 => 6.55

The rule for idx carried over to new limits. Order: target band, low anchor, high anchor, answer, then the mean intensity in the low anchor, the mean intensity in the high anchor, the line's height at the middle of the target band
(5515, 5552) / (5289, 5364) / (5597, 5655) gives 0.8 AA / 7.12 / 6.28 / 6.54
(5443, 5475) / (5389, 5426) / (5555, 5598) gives 1.6 AA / 6.69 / 6.38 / 6.6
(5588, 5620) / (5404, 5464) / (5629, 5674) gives 0.0 AA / 6.44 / 6.29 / 6.32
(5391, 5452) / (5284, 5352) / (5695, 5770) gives 3.9 AA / 7.28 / 6.26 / 7.02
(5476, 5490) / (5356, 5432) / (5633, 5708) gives 0.2 AA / 6.64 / 6.37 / 6.55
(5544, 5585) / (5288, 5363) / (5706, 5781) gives 0.9 AA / 7.14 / 6.26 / 6.64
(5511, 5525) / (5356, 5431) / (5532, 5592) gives 0.2 AA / 6.65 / 6.43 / 6.49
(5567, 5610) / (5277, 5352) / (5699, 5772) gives 2.0 AA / 7.4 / 6.24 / 6.64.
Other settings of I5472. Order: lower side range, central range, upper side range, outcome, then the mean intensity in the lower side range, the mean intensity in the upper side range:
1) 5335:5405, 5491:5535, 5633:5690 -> 2.26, 6.85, 6.37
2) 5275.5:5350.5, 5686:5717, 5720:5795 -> 0.15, 7.44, 6.26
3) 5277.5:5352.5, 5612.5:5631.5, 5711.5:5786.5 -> 0.76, 7.39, 6.27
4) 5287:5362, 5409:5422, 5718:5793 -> 0.96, 7.15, 6.24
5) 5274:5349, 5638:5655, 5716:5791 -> 0.89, 7.48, 6.23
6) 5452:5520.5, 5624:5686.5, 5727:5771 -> -0.84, 6.29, 6.32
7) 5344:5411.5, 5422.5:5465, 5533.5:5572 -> 1.67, 6.8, 6.49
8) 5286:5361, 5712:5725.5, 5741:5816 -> 0.87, 7.18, 6.12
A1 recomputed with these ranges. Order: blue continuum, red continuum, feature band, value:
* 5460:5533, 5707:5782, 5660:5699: -1.6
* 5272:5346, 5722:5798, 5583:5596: 0.5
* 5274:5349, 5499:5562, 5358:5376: 1.5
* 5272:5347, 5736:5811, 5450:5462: 1.0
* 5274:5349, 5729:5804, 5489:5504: 1.4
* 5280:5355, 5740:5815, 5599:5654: 2.0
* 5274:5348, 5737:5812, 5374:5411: 2.3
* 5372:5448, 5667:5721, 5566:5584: 0.6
